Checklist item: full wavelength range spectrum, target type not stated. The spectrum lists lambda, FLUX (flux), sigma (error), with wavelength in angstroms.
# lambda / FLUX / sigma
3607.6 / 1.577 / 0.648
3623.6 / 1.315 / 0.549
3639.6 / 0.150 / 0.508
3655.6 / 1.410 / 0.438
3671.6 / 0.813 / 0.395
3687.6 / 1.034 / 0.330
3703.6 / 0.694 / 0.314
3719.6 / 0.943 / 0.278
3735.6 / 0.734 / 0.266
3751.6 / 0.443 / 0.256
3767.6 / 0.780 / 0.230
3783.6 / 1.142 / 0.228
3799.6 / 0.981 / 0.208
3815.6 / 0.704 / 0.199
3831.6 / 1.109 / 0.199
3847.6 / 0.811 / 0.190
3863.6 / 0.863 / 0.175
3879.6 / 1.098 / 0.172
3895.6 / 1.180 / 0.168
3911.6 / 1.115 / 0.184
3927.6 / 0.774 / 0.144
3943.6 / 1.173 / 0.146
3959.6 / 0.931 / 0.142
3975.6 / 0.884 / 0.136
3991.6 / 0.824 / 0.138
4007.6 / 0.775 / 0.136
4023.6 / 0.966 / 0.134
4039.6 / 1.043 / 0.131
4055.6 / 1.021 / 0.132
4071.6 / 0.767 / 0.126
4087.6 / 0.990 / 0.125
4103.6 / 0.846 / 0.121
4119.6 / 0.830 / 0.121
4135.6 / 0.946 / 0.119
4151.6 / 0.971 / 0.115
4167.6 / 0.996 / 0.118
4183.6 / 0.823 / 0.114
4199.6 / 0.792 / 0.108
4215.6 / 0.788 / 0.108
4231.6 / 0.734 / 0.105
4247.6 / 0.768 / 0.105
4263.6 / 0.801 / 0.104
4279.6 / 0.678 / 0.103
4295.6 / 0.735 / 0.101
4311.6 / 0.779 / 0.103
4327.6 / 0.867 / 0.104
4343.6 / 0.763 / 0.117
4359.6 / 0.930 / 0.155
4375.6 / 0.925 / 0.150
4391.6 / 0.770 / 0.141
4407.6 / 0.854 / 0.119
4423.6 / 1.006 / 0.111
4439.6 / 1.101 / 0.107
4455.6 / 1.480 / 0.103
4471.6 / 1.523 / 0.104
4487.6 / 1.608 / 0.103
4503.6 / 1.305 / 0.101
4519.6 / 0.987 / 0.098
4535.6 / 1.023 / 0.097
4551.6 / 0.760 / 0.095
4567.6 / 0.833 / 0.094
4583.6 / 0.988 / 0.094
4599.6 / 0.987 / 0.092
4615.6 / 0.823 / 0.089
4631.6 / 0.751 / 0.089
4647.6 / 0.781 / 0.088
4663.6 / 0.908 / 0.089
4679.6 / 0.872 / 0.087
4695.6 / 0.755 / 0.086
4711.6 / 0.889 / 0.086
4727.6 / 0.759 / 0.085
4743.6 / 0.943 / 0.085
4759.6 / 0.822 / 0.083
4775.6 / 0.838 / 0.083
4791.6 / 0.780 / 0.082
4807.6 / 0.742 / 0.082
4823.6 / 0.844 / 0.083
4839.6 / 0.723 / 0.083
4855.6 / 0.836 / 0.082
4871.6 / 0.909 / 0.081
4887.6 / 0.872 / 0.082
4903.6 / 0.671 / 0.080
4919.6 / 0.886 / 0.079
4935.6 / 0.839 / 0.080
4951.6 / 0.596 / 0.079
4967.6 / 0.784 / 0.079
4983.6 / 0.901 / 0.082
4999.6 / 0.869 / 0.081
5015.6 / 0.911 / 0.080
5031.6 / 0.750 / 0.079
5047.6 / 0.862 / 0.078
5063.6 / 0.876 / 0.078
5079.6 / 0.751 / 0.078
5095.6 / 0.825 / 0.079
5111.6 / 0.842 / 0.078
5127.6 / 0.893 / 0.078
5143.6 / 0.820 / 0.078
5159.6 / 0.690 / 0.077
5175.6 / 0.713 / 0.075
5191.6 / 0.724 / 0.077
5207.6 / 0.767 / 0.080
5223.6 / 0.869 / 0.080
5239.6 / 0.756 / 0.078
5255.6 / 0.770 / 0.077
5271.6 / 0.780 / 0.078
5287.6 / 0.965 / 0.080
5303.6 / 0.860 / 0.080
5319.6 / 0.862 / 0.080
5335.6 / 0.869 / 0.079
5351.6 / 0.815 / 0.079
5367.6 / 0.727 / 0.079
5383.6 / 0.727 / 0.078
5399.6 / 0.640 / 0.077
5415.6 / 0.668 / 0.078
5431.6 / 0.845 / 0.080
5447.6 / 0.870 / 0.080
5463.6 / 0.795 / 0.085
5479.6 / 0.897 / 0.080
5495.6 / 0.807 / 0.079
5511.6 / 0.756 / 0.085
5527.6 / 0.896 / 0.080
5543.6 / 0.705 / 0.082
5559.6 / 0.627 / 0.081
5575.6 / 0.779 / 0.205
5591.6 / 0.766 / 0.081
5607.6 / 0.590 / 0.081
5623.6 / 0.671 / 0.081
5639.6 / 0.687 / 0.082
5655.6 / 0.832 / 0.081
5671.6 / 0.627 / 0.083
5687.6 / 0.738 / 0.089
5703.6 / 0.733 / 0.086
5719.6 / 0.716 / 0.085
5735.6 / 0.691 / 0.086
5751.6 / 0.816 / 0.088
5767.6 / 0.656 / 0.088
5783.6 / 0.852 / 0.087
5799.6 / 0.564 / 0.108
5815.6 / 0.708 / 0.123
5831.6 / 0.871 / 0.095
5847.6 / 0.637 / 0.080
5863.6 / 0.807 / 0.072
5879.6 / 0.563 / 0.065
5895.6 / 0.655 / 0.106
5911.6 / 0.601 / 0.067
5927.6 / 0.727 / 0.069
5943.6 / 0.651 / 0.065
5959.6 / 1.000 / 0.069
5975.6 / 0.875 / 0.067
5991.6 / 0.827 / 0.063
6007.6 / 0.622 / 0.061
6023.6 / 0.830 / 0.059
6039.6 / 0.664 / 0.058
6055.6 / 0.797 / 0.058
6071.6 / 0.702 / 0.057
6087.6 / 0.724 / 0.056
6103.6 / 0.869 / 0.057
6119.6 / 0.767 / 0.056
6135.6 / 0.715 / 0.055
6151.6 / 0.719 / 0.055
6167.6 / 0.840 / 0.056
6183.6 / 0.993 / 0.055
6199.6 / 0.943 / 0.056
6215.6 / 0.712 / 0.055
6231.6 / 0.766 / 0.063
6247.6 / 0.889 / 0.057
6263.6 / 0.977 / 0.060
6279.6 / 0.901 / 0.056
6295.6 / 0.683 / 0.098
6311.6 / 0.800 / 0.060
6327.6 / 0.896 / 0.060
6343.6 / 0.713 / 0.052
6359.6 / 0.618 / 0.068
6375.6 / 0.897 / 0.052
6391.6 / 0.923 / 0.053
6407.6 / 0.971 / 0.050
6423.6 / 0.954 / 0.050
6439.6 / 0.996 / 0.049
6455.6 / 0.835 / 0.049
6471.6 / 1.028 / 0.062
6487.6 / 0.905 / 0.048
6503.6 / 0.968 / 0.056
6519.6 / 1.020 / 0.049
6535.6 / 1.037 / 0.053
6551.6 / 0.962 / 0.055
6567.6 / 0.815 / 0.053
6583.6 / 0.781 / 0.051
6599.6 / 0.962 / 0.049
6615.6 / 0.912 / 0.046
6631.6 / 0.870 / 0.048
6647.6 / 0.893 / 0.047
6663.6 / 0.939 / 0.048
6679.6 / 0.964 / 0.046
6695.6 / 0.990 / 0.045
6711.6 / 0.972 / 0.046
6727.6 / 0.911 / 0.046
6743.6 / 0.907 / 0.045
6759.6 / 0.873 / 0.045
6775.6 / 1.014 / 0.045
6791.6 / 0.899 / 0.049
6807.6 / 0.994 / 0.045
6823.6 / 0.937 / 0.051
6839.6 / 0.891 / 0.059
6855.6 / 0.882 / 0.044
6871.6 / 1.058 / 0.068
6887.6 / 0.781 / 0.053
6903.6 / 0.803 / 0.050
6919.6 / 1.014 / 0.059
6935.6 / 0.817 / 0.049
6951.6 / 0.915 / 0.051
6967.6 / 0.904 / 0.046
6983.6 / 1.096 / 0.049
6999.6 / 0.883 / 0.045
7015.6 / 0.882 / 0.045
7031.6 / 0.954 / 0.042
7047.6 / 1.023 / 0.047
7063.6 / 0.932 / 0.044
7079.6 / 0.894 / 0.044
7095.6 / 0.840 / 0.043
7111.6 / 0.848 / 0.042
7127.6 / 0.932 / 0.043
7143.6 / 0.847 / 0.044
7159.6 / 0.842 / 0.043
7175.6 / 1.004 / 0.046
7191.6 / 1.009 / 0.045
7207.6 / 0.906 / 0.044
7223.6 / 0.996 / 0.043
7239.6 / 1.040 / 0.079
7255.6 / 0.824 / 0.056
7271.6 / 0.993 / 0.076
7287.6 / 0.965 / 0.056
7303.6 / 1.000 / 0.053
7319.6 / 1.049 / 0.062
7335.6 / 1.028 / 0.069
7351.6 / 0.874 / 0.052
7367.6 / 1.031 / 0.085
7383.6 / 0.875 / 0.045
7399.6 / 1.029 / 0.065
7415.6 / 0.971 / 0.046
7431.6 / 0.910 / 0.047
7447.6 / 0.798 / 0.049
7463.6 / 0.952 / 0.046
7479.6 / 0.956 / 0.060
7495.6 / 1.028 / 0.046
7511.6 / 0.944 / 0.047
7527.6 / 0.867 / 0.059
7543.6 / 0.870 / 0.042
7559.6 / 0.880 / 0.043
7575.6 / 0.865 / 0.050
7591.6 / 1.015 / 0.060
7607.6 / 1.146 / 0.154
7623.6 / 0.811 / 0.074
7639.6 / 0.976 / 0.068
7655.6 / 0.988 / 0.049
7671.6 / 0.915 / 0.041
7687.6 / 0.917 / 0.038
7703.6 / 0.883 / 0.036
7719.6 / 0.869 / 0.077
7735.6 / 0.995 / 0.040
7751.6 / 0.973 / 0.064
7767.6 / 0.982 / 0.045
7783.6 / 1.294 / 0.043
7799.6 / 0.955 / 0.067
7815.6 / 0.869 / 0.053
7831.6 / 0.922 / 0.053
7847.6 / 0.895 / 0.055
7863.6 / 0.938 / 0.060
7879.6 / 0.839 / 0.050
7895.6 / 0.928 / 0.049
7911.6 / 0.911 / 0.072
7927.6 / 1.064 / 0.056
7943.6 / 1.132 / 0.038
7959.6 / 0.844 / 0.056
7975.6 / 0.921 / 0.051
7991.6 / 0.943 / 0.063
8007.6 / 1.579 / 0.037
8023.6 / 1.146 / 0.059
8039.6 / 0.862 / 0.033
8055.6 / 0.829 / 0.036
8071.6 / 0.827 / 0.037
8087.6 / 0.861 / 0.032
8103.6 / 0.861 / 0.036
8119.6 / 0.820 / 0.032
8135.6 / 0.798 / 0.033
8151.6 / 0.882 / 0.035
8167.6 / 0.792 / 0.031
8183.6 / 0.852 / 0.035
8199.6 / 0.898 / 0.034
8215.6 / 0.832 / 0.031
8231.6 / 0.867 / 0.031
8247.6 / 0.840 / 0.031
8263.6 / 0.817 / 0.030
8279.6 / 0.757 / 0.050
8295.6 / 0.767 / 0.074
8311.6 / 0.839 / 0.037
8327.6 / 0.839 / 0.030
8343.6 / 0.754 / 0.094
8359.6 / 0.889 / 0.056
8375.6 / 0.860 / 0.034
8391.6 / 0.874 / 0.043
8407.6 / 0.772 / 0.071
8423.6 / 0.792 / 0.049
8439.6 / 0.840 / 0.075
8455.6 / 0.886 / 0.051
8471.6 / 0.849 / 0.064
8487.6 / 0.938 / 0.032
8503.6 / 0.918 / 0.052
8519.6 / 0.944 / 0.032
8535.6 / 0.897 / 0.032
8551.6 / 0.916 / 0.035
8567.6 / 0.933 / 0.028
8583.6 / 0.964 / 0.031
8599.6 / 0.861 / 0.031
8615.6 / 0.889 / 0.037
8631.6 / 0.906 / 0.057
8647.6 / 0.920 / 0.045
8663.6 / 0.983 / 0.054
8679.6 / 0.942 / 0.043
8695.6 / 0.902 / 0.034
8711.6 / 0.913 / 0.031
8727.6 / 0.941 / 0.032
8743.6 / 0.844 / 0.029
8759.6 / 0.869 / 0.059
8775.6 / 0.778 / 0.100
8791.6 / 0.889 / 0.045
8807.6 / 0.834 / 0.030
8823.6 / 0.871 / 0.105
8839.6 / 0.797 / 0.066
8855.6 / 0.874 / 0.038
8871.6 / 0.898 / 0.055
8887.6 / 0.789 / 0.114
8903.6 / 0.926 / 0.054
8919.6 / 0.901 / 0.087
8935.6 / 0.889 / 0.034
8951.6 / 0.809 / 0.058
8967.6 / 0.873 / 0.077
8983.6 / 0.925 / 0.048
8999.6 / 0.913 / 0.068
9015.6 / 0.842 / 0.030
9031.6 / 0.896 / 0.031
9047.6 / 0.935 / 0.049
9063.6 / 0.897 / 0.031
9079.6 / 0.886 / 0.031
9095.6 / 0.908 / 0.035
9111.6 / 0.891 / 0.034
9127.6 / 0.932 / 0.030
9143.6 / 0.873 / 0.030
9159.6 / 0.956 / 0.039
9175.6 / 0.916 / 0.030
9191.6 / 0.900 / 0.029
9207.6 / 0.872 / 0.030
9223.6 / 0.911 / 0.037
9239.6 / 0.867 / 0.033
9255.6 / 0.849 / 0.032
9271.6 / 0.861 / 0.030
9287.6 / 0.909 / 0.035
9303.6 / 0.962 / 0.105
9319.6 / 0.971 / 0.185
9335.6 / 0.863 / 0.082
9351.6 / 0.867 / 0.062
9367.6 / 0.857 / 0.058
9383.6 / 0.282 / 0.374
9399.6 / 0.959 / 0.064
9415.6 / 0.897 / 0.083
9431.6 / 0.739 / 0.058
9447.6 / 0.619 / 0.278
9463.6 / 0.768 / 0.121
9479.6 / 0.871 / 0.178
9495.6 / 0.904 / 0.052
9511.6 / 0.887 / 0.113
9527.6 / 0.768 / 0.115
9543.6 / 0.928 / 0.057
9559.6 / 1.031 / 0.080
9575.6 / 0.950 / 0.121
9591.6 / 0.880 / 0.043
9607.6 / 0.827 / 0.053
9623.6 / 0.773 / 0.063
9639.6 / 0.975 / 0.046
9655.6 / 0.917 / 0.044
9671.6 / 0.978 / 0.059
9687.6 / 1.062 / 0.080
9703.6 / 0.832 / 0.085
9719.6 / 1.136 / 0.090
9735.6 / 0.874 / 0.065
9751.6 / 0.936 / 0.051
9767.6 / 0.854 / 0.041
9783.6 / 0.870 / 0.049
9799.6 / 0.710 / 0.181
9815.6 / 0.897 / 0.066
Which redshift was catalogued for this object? 0.60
